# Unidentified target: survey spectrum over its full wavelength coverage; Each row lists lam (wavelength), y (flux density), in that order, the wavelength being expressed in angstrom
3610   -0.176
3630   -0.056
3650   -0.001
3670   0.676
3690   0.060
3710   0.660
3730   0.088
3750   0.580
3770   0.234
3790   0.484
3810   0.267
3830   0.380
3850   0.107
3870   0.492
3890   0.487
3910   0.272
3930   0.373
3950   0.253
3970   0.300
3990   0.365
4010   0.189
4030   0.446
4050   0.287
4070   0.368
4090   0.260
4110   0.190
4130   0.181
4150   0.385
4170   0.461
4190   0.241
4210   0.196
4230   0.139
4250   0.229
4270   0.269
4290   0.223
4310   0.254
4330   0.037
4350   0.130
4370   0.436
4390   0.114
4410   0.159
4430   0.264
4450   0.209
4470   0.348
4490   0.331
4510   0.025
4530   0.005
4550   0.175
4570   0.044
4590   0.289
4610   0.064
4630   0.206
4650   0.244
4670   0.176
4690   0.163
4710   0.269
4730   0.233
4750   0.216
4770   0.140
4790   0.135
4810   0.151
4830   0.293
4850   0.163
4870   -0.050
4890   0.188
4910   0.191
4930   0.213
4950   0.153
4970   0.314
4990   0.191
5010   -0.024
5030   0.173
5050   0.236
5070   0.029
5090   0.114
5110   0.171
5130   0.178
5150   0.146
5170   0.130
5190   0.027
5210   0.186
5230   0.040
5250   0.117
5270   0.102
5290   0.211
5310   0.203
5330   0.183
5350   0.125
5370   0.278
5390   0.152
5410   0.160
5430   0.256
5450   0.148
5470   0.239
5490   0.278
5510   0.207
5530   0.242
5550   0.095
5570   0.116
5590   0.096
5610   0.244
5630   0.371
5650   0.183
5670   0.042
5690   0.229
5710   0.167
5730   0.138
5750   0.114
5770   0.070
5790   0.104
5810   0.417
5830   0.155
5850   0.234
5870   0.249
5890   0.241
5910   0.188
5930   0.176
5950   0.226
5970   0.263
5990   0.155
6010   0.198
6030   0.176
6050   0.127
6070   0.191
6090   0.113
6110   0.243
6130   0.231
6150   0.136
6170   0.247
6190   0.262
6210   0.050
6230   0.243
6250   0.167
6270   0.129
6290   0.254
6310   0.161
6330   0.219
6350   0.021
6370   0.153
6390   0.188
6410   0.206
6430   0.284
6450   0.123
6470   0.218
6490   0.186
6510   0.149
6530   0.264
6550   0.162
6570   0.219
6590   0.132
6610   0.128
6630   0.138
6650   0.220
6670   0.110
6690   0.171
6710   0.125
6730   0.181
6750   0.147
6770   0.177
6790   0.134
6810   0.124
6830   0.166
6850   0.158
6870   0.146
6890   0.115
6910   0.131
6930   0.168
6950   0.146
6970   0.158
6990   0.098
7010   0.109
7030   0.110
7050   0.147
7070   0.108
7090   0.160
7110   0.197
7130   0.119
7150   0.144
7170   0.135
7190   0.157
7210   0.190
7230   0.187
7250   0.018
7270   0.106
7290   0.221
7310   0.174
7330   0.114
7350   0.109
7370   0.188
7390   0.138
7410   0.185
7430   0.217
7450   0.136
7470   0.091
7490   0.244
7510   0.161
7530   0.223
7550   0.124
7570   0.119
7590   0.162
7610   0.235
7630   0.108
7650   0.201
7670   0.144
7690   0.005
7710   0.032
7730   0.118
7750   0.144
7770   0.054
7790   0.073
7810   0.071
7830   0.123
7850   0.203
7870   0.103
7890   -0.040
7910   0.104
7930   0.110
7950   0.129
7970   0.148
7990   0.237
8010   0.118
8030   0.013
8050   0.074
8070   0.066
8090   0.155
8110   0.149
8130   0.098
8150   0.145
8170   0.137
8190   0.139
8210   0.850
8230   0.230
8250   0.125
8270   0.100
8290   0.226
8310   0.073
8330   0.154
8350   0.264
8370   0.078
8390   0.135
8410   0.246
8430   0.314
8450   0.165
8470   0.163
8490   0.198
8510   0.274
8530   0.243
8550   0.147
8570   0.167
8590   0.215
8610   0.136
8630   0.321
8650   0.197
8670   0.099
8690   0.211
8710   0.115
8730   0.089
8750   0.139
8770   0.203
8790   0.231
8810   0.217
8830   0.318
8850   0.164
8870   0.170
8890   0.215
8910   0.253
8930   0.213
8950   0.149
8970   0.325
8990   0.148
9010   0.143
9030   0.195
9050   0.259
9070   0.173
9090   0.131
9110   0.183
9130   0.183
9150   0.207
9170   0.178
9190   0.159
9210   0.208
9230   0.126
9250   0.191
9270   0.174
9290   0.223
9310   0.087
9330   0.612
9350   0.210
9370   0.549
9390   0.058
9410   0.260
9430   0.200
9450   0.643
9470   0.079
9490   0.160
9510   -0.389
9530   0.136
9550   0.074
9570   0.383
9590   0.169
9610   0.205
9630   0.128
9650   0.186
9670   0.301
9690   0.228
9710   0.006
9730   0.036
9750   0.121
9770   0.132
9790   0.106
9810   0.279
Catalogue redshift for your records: 1.20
